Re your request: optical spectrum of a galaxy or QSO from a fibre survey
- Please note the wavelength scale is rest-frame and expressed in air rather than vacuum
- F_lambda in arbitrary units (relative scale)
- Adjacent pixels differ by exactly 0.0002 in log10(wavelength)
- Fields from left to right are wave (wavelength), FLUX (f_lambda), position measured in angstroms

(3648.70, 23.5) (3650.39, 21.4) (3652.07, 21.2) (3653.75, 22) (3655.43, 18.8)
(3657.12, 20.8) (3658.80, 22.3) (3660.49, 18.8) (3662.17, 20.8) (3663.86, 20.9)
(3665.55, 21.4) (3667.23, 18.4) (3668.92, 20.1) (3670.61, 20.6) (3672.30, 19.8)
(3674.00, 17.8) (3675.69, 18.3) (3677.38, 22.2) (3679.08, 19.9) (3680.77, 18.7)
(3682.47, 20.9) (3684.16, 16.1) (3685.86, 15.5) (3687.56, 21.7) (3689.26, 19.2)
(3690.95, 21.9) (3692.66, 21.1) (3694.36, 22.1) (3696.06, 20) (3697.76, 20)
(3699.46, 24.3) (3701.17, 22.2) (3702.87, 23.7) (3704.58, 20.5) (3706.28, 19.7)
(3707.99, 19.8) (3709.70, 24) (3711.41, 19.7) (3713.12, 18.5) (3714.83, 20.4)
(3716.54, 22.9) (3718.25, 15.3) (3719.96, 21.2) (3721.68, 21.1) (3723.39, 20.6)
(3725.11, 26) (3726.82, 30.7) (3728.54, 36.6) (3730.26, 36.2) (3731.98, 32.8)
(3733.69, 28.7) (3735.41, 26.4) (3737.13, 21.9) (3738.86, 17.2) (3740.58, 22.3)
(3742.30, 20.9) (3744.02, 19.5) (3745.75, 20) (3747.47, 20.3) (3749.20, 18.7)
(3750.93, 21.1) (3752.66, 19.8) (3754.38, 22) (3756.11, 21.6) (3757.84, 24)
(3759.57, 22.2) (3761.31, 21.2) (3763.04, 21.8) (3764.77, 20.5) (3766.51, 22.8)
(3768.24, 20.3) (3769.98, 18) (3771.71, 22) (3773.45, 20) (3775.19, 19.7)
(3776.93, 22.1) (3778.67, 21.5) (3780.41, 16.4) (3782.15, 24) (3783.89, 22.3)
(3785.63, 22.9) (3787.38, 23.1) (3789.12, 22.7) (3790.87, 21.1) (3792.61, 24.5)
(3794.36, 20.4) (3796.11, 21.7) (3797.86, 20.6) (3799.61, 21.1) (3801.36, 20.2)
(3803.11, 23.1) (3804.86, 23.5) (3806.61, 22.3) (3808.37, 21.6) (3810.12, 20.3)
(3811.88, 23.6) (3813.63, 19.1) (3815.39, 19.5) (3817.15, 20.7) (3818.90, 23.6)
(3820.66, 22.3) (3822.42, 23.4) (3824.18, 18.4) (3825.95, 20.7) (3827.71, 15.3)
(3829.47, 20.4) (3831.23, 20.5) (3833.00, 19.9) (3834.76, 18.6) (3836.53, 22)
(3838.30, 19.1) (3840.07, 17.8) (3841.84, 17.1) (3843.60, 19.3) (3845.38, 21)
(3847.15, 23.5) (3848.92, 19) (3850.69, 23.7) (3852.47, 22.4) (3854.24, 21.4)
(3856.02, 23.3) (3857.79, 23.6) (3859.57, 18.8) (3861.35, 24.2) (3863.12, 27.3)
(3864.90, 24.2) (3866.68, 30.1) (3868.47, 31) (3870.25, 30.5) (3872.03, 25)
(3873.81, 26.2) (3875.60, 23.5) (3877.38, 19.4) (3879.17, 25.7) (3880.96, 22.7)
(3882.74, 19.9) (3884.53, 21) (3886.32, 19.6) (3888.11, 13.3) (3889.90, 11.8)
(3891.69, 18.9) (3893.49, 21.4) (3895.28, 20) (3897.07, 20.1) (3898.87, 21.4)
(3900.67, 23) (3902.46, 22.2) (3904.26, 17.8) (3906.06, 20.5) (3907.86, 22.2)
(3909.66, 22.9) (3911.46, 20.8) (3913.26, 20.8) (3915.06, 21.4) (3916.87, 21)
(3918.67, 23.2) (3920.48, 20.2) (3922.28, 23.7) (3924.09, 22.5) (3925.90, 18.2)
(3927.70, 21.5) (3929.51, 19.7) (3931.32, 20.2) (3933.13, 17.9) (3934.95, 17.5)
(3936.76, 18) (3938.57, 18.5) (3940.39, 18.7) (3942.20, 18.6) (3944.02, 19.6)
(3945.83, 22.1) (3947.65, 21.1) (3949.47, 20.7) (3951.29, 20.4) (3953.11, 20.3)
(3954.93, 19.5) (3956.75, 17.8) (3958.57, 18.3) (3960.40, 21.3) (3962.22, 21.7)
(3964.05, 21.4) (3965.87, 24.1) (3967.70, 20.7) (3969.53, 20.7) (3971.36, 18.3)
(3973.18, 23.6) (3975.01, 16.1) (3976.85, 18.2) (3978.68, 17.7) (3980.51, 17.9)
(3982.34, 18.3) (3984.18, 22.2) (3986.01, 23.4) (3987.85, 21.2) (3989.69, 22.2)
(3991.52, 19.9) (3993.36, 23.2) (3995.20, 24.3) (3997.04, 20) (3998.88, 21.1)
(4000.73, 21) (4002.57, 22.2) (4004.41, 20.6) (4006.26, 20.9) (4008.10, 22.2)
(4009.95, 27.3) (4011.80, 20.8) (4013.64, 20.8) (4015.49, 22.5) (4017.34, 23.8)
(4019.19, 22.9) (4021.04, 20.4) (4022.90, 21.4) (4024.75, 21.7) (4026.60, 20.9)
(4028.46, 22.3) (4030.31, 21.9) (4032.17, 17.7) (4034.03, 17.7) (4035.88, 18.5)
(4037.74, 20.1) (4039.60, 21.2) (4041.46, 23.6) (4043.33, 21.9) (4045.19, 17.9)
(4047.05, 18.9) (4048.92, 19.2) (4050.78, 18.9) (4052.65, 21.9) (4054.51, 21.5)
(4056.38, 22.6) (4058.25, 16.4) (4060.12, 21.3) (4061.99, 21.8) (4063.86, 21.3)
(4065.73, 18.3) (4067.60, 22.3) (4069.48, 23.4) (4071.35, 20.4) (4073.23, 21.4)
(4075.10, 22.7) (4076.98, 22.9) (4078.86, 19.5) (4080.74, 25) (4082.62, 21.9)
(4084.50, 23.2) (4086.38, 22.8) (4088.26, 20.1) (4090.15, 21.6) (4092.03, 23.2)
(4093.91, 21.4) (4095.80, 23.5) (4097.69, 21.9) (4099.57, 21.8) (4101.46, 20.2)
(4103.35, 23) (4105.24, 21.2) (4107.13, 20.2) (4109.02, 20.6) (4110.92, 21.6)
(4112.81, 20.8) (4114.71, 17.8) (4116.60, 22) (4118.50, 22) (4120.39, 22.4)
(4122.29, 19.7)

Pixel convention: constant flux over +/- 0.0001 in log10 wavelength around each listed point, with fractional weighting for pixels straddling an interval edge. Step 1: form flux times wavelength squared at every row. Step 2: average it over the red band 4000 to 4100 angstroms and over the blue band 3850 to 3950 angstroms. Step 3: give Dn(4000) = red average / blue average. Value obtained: 1.1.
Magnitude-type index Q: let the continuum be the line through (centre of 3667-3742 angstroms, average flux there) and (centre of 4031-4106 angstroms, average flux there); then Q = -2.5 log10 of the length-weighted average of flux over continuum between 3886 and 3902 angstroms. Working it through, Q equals 0.14 mag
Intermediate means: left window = 22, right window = 21.1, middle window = 18.9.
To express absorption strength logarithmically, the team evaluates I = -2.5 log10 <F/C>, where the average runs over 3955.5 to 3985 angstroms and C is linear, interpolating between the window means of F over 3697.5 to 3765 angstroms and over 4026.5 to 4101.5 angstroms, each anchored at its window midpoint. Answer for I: 0.09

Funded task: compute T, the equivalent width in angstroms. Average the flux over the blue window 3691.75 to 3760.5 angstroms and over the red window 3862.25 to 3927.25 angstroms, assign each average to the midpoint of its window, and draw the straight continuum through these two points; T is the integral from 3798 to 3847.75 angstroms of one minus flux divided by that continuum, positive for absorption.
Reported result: 3.7 angstroms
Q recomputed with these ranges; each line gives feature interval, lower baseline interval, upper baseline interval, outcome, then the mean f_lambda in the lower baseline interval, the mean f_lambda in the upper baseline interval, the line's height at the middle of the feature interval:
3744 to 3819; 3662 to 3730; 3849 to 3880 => 0.080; 21.3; 24.6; 22.9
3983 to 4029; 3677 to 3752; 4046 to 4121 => -0.023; 22.1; 21.3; 21.5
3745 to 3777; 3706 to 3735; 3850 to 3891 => 0.152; 24.5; 23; 24.1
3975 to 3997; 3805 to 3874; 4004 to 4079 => 0.042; 22.1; 21.1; 21.3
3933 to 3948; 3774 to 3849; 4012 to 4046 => 0.101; 20.9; 21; 21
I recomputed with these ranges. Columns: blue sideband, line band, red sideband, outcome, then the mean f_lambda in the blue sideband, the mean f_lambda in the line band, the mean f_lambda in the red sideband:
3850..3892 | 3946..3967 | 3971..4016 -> 0.05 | 22.9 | 20.7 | 21.1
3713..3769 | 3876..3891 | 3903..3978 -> 0.09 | 23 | 19.3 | 20.3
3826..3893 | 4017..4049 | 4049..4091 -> 0.04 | 21.6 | 20.6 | 21.4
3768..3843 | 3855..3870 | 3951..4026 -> -0.21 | 20.9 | 25.5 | 21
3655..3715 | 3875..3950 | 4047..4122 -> 0.03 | 20.3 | 20.3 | 21.3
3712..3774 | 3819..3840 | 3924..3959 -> 0.06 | 22.6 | 20.1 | 19.5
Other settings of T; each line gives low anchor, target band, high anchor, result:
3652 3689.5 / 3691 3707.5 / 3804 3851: -1.28 angstroms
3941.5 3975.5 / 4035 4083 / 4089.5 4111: 0.83 angstroms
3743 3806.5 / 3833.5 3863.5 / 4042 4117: 0.15 angstroms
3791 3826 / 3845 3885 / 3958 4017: -4.61 angstroms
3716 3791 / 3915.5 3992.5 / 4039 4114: 5.61 angstroms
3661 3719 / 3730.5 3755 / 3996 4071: -2.69 angstroms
